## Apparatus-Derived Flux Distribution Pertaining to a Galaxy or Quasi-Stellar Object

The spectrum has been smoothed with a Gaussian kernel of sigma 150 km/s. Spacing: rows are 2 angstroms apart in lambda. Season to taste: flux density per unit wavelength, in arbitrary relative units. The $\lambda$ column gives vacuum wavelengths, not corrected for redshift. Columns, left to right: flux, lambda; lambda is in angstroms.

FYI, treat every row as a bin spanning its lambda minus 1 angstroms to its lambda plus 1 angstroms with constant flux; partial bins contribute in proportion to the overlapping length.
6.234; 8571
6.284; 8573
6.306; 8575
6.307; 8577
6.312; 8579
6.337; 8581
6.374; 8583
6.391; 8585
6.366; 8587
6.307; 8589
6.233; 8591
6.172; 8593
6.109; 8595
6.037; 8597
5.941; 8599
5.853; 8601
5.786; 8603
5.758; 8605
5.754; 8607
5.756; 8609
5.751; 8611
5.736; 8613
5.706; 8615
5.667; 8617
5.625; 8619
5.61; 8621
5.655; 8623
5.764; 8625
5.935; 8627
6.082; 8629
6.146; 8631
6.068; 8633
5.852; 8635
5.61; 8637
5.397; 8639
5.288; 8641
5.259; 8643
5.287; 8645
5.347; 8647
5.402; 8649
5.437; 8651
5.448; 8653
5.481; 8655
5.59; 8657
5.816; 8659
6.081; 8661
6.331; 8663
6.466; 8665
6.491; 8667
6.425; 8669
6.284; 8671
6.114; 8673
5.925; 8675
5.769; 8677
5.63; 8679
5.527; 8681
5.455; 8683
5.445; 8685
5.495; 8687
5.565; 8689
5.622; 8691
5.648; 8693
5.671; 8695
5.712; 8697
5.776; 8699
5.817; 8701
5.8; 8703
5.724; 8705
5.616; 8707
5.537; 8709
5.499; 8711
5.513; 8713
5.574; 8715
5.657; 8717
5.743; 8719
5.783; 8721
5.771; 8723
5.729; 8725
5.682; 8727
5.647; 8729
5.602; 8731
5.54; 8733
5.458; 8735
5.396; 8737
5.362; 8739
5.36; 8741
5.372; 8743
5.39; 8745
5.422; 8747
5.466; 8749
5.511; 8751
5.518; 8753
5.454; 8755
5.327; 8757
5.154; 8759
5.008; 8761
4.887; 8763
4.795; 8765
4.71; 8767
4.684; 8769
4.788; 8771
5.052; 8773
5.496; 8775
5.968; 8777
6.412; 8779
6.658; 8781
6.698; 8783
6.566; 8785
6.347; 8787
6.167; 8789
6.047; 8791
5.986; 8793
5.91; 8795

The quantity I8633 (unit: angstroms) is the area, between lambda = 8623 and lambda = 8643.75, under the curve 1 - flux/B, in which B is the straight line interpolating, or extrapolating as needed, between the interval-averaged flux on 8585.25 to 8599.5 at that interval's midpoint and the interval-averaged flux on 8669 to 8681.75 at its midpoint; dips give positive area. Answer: 1.1 angstroms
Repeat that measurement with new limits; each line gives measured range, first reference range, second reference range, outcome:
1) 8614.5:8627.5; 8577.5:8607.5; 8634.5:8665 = 0.36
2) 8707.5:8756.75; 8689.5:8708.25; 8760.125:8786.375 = 0.77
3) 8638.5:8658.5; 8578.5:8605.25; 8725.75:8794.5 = 1.84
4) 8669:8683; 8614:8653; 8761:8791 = -0.61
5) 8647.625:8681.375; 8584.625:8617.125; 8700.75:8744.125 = -0.75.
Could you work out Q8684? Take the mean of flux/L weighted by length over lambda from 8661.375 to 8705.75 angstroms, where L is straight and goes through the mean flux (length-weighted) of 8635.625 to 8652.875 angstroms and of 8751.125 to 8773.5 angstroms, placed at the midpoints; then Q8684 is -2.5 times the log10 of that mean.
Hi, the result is -0.11 mag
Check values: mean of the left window 5.39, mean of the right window 5.05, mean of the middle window 5.85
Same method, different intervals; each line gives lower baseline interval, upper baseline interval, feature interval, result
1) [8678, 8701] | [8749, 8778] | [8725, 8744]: -0.03 mag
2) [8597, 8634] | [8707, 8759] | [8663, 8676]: -0.11 mag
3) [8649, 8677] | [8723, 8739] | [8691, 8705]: 0.01 mag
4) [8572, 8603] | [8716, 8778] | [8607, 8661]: 0.06 mag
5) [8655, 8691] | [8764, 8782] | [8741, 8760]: 0.02 mag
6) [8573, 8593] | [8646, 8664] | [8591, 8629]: 0.04 mag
